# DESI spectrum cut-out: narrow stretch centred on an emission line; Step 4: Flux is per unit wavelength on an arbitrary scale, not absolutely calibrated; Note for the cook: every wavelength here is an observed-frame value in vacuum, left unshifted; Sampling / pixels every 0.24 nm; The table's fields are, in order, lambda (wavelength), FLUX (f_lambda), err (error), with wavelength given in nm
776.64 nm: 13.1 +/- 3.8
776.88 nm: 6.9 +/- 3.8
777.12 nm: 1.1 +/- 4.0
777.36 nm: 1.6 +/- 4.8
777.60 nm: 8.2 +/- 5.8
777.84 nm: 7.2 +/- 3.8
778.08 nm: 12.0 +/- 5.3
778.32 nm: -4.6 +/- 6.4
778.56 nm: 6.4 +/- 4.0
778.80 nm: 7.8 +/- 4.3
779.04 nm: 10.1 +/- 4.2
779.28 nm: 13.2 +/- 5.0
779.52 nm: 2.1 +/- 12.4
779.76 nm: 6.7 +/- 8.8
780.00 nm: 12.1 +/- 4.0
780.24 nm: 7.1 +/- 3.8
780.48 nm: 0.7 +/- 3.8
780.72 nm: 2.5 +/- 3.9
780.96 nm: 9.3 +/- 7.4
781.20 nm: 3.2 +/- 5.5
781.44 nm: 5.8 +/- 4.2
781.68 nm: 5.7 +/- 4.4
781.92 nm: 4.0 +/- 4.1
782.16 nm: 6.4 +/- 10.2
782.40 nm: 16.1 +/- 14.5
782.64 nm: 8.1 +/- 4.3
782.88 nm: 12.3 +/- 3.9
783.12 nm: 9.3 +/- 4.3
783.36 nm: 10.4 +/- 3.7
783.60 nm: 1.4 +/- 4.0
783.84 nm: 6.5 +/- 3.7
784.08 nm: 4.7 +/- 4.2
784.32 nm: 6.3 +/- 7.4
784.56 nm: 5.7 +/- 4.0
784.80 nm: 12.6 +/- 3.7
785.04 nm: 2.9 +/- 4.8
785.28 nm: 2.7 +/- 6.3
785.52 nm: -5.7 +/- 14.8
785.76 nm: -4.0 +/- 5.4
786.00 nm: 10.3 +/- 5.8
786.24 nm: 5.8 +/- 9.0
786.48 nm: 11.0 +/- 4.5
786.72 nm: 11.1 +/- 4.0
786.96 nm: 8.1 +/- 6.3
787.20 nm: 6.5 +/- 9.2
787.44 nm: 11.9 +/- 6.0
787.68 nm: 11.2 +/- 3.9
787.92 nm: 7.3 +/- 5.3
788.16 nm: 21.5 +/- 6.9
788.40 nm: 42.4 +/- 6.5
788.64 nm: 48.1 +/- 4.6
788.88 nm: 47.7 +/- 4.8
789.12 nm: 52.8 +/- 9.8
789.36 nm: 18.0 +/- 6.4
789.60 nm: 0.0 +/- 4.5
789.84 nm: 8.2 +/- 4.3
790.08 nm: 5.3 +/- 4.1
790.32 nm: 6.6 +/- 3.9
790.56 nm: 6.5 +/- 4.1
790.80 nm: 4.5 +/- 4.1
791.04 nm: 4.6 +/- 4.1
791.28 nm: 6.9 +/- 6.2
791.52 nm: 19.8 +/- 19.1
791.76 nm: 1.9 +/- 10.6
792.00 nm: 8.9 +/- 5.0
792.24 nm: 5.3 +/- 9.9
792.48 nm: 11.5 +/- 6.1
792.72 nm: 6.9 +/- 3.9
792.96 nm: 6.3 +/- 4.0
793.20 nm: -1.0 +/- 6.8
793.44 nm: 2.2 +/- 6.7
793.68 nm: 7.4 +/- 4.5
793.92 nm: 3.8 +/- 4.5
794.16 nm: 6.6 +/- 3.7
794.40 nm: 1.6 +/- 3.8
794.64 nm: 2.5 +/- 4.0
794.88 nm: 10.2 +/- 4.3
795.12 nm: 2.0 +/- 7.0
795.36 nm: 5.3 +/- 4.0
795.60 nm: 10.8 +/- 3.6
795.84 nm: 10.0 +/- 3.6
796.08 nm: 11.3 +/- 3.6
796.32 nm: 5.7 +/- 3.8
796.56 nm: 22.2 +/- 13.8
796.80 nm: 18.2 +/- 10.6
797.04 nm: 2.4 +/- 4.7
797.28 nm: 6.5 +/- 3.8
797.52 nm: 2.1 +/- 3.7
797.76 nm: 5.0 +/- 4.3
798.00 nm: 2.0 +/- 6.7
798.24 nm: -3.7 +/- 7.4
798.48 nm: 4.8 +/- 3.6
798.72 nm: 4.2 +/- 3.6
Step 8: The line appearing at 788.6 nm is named [O III]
